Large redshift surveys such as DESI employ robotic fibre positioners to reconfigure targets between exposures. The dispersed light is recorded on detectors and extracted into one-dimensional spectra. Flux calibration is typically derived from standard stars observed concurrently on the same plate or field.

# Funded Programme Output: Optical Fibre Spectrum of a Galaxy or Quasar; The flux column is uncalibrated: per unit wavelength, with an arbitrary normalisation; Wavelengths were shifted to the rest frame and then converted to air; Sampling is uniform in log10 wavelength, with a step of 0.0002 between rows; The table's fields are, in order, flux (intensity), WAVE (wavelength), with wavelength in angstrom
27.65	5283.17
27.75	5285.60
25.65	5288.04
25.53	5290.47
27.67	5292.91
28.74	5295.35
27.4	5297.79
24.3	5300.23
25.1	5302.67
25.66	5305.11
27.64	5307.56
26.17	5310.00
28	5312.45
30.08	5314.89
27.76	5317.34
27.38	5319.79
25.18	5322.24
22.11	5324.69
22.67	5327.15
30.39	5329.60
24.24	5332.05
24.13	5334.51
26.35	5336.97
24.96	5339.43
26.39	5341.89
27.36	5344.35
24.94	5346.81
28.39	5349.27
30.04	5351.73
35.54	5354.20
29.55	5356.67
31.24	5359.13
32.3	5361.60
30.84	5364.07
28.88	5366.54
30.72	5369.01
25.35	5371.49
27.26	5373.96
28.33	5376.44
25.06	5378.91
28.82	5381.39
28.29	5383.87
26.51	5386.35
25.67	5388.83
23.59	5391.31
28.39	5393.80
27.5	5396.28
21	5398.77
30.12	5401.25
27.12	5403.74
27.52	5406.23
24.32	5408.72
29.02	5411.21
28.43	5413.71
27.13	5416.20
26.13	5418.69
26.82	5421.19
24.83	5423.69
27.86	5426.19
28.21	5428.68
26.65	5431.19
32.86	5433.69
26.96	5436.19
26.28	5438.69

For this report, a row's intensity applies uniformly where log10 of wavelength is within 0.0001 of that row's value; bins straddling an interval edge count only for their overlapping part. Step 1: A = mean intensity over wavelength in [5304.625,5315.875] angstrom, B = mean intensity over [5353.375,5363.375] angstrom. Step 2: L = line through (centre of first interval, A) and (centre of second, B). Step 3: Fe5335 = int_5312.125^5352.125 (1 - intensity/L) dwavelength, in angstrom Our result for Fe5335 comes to 4.3 angstrom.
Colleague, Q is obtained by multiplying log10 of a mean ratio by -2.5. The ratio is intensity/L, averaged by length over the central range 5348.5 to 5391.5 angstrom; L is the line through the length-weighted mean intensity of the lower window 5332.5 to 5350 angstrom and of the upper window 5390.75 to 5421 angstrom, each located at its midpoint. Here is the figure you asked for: -0.10 mag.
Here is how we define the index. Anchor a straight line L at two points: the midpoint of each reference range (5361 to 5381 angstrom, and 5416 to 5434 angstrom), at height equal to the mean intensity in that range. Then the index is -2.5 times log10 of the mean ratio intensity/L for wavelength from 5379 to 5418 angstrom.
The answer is 0.04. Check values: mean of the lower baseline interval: 28.5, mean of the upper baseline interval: 27.3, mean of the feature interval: 26.8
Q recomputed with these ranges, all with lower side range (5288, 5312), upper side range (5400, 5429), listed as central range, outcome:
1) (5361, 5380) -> -0.060 mag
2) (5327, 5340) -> 0.041 mag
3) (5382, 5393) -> 0.033 mag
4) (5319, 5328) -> 0.102 mag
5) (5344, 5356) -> -0.100 mag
